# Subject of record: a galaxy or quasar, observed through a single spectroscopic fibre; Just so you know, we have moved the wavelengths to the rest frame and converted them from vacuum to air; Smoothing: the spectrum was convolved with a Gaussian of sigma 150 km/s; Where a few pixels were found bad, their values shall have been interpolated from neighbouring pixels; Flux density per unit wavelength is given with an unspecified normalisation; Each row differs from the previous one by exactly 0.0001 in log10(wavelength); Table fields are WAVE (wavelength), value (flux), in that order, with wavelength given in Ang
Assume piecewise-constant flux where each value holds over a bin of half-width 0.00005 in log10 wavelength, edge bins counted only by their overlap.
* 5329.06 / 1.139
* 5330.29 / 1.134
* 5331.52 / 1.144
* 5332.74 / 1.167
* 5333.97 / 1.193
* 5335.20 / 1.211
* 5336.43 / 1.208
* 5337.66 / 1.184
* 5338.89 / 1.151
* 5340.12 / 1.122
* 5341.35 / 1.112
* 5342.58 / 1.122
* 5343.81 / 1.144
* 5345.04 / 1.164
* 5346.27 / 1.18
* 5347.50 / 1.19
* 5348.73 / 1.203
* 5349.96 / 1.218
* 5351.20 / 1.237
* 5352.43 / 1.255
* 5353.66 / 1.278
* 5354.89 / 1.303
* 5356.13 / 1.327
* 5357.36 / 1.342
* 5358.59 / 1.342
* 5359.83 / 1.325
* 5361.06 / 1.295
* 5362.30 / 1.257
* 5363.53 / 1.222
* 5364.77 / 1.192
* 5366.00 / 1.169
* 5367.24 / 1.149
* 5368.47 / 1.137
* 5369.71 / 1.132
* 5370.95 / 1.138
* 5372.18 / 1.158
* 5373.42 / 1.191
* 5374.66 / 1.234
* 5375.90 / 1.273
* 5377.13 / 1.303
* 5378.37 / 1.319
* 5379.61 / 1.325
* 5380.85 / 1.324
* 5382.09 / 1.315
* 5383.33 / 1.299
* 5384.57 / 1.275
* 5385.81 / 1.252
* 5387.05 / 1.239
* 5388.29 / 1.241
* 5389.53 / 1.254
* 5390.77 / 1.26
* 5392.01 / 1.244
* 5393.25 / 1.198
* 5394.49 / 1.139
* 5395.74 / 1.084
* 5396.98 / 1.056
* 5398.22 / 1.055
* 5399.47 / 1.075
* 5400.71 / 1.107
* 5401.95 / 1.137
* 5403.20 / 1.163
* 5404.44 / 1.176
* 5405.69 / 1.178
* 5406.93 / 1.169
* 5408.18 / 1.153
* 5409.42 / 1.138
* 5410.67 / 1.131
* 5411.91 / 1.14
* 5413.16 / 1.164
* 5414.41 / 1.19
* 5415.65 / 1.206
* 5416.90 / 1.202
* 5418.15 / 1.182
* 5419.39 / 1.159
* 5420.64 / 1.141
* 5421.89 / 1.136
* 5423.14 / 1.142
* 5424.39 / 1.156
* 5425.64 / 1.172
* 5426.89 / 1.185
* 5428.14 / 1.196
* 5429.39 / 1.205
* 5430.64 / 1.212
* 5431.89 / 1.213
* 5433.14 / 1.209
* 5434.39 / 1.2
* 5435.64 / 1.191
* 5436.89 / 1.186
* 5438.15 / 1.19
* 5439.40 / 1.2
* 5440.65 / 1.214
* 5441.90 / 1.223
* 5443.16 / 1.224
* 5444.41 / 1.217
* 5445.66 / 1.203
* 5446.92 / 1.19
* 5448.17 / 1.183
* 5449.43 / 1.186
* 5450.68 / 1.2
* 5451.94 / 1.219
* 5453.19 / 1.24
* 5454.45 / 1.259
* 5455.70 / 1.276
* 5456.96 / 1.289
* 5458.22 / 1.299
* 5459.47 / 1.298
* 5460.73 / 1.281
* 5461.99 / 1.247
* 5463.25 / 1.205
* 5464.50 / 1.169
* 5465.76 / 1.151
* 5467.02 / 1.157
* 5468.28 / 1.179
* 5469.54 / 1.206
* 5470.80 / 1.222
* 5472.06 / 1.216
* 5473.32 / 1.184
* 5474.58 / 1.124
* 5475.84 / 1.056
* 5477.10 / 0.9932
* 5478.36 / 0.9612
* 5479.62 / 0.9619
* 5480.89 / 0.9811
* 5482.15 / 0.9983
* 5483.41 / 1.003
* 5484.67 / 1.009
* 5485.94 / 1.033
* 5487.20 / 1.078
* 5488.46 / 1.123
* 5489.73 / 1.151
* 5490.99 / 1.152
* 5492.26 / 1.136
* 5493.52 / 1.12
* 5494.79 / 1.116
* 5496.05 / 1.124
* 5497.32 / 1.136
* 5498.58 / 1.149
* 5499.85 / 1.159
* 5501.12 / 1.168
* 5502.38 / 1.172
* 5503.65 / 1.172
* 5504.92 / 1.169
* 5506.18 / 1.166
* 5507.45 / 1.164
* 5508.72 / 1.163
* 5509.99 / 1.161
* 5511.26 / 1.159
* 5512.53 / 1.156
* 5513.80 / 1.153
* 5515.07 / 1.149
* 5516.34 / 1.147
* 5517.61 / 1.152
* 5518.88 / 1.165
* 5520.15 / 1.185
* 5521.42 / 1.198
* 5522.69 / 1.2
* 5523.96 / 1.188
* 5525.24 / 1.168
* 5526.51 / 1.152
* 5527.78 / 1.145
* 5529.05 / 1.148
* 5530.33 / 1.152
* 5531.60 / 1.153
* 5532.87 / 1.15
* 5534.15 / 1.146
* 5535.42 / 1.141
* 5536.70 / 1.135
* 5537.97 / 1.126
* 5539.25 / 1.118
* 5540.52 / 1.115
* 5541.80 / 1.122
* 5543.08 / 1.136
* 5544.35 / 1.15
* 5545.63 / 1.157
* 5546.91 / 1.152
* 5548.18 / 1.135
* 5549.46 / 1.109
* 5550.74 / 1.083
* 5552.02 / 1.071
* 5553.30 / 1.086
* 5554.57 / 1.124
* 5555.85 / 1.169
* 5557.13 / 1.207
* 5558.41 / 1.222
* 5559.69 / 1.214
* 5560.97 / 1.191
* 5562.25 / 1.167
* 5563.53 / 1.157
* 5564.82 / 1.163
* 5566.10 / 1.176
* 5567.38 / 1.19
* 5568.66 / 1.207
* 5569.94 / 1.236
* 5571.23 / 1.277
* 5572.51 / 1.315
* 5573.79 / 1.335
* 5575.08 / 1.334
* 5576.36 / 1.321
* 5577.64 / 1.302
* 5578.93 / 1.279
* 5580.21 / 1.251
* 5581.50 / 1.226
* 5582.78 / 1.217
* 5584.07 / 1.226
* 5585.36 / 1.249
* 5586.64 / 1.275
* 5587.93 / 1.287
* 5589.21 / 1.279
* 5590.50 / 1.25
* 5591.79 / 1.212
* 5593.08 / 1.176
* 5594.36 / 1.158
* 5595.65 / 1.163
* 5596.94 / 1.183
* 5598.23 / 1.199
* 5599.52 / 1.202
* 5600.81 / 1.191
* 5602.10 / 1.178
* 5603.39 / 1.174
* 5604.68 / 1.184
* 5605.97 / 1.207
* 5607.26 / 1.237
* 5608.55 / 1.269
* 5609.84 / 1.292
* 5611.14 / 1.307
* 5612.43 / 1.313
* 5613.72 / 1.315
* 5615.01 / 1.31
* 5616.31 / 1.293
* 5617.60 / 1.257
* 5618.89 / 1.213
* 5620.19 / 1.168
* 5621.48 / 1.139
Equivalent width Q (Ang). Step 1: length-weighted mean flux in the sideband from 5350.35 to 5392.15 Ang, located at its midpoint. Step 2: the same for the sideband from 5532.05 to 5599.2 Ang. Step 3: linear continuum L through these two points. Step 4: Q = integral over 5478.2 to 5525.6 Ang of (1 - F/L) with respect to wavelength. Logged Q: 3.4 Ang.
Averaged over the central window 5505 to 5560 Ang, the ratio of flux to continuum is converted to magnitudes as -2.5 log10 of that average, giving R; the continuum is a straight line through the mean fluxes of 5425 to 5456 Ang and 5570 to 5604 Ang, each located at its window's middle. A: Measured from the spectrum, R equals 0.070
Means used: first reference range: 1.21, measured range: 1.15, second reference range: 1.24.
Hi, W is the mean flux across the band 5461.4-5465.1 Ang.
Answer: 1.21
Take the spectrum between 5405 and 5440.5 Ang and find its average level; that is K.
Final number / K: 1.18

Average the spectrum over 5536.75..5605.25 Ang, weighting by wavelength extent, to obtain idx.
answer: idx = 1.2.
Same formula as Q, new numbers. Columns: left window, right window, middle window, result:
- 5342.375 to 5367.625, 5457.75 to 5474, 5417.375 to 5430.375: 0.58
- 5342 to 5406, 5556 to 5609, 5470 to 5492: 2.62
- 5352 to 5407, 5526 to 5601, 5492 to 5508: 0.67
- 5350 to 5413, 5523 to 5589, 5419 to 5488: 2.04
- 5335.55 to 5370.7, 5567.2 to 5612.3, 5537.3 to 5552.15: 1.33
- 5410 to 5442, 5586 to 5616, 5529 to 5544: 0.96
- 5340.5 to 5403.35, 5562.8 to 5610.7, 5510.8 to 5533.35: 1.18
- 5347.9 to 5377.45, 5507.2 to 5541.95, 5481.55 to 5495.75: 1.06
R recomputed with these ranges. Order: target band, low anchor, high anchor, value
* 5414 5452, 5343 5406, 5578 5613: 0.03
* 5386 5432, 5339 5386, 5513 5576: 0.04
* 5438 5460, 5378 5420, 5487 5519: -0.05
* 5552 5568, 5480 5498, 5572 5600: 0.03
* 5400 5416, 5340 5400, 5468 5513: 0.03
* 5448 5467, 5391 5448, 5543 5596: -0.05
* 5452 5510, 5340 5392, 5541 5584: 0.06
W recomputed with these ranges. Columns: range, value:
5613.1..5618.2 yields 1.29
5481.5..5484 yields 1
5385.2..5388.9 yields 1.24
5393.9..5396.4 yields 1.11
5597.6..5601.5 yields 1.2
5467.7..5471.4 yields 1.2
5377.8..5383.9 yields 1.32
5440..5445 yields 1.22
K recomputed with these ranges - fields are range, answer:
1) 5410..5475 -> 1.2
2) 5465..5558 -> 1.13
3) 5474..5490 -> 1.03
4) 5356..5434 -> 1.2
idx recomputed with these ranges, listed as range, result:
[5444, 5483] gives 1.17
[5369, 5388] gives 1.25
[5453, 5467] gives 1.24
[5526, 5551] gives 1.14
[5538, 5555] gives 1.12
